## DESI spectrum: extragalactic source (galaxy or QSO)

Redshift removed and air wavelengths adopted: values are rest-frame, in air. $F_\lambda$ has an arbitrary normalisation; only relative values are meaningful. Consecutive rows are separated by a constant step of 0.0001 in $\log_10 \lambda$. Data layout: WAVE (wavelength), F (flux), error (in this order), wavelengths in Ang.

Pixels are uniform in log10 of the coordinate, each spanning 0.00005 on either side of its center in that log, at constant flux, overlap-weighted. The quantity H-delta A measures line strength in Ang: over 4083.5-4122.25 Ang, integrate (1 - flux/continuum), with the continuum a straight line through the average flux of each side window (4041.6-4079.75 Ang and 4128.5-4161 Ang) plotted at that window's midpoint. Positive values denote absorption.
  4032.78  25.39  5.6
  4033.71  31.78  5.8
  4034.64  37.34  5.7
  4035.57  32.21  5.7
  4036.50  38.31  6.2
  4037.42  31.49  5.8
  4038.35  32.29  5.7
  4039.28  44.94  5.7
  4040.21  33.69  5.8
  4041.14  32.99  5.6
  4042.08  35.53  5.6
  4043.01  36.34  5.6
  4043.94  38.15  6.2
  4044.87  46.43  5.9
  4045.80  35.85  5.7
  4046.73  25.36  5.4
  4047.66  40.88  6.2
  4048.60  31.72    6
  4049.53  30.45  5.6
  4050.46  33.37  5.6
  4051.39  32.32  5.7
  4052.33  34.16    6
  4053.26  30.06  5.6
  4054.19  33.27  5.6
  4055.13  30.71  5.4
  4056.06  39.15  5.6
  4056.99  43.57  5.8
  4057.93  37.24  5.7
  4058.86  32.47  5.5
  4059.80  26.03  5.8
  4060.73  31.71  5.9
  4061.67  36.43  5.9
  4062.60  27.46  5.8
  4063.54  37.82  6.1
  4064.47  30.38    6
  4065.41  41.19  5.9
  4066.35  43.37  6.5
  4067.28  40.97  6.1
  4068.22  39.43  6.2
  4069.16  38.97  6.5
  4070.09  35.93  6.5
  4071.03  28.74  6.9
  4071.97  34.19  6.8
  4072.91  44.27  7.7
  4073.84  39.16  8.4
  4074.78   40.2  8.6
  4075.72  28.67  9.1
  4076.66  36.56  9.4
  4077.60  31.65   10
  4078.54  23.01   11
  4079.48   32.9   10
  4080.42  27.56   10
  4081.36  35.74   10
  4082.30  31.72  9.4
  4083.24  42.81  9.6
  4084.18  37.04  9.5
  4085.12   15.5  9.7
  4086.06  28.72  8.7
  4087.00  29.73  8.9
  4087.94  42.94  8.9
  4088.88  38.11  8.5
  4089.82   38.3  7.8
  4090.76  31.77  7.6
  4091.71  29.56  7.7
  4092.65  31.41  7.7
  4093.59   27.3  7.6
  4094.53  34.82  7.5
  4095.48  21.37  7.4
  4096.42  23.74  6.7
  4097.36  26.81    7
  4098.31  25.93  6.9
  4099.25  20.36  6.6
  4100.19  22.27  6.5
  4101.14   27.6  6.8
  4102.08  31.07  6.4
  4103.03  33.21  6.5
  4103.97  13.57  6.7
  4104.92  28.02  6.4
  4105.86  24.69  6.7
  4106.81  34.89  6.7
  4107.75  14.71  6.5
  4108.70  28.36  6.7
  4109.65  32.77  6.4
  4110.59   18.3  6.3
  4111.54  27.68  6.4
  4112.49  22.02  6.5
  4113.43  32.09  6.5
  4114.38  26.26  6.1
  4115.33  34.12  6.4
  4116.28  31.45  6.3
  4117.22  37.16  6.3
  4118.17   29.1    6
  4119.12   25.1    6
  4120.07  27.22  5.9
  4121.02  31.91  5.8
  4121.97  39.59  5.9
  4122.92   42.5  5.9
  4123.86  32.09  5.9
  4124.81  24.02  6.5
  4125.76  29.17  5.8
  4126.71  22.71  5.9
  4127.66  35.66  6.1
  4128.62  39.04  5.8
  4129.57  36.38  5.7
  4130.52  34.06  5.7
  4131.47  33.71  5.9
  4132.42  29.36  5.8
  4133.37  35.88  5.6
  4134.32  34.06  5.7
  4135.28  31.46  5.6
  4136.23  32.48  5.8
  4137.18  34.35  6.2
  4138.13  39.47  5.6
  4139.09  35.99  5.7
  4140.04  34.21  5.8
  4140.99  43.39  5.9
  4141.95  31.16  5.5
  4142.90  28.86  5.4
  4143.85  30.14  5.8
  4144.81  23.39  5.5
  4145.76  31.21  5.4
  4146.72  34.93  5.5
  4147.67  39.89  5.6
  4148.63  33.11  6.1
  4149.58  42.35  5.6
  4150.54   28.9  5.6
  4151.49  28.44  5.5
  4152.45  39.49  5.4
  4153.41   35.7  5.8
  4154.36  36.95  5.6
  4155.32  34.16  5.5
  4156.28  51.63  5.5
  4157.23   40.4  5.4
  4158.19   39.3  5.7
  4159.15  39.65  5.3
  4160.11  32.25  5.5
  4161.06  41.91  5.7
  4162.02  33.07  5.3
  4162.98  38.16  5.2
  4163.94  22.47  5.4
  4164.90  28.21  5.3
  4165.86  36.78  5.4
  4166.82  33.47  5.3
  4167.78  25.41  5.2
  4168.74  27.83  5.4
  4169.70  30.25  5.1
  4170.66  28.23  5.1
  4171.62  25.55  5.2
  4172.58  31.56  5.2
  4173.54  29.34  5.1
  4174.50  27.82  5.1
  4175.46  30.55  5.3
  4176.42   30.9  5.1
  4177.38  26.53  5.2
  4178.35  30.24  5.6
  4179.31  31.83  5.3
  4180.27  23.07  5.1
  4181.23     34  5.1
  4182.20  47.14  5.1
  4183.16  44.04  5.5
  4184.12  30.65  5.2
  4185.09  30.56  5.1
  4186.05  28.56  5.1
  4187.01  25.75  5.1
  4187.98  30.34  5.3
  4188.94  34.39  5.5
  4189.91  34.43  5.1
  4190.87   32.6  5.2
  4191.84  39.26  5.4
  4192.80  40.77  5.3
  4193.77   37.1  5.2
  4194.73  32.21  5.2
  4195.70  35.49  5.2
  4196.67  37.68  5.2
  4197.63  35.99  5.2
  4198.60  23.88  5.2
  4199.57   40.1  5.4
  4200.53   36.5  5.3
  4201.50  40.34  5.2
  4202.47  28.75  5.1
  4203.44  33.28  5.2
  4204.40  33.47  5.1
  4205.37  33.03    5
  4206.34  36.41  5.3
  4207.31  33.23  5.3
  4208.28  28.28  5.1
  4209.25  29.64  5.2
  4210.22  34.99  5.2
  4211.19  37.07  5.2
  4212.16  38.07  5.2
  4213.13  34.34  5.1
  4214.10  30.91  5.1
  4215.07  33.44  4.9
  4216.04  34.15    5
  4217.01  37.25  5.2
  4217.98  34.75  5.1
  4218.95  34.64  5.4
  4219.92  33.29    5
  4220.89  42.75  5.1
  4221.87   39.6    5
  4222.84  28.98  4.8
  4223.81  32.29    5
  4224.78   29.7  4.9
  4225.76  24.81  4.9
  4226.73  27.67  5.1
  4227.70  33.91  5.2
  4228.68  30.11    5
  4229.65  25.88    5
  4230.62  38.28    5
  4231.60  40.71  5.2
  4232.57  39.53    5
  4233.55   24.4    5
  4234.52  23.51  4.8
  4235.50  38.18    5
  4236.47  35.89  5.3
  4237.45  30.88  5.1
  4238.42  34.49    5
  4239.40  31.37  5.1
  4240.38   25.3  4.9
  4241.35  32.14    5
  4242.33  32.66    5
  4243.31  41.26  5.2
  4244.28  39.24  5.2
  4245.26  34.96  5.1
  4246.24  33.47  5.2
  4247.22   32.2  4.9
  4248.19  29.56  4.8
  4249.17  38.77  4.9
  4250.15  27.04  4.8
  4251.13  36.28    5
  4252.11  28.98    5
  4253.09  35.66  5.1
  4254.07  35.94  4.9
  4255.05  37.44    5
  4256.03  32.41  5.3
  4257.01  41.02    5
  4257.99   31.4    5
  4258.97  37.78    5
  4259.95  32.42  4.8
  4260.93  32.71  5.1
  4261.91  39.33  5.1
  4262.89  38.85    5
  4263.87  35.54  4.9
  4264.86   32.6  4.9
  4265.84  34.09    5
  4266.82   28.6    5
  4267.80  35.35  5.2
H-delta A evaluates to 7.1 Ang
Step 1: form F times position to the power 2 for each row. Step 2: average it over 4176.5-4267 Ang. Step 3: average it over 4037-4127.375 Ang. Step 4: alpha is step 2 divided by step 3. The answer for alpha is 1.13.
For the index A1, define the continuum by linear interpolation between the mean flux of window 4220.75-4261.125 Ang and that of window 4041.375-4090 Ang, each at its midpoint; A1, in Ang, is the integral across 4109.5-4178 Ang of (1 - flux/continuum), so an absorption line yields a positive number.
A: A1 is 3.0 Ang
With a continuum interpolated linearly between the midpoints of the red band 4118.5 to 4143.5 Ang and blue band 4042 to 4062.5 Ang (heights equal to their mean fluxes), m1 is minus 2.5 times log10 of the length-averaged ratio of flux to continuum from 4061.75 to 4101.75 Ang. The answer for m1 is 0.048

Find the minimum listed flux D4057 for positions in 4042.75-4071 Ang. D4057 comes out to 25.36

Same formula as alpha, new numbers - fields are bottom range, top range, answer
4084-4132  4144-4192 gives 1.15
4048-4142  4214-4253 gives 1.11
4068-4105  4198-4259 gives 1.15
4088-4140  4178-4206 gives 1.17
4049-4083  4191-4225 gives 1.07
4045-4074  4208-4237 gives 1.02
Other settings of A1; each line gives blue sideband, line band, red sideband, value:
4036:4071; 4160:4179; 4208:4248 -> 1.95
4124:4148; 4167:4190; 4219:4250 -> 1.55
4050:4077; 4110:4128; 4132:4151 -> 2.29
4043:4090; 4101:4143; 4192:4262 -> 4.17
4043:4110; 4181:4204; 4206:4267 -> -0.98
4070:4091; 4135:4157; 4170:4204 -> -1.19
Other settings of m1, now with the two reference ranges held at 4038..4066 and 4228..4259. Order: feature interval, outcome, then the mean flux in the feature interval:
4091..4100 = 0.27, 26.8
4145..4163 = -0.08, 36.7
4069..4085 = 0.01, 34.1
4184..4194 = 0.03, 33.1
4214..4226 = 0.00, 33.8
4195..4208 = -0.02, 34.3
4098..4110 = 0.31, 25.9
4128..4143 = -0.02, 34.8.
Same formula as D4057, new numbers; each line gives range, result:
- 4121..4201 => 22.47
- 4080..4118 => 13.57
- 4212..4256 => 23.51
